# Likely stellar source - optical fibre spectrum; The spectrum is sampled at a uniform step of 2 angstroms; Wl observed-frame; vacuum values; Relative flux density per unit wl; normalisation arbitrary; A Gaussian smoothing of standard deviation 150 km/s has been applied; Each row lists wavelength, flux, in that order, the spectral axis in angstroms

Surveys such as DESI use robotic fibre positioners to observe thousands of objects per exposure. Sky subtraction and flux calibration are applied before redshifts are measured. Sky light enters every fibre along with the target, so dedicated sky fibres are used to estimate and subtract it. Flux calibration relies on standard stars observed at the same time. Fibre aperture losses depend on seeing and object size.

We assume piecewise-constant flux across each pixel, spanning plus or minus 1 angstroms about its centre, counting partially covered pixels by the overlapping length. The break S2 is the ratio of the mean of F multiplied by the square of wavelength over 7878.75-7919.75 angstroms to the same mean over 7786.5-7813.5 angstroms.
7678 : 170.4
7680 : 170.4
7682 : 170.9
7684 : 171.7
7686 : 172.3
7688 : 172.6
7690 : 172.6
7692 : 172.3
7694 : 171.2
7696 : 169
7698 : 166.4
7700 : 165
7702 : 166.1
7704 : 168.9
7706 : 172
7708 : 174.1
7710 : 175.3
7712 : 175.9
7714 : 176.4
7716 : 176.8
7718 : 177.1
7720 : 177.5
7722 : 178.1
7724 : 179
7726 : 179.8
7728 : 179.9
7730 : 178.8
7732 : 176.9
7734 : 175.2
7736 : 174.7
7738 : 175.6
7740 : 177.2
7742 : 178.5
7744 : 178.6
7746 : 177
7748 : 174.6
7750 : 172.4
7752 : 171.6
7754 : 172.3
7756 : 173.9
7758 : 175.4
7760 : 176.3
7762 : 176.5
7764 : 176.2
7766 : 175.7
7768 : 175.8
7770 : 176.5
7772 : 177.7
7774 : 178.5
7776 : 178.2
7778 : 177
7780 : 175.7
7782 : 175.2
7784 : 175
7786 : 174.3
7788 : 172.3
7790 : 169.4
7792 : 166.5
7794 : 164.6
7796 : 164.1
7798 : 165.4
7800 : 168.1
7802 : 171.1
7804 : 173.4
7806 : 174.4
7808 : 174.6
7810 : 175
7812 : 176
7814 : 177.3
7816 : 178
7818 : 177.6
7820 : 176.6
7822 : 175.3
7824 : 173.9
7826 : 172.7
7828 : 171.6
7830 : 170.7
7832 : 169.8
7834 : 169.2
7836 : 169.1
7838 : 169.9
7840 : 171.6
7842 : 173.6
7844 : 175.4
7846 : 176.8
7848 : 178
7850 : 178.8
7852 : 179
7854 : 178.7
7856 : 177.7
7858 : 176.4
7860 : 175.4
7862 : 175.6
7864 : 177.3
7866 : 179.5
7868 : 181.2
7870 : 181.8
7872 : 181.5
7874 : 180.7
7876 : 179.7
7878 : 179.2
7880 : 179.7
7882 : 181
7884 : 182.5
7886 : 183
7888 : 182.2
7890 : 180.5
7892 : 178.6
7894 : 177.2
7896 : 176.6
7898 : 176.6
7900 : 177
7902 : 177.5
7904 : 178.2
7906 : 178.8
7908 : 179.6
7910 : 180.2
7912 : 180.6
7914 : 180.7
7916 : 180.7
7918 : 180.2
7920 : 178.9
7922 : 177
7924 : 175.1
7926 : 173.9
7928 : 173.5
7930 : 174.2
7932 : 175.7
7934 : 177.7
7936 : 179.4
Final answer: 1.08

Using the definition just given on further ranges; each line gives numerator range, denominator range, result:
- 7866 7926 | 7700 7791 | 1.06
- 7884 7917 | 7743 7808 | 1.07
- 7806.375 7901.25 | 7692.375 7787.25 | 1.04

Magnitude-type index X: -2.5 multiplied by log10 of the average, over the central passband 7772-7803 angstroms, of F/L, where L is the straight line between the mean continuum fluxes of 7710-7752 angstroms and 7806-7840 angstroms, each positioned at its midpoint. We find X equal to 0.02 mag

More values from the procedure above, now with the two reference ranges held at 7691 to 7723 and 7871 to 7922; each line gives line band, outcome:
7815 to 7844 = 0.03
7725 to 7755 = -0.01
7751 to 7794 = 0.00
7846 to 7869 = 0.00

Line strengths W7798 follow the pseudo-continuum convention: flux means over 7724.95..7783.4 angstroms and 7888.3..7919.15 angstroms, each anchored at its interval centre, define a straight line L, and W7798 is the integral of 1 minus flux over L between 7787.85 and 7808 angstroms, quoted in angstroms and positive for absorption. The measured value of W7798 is 0.9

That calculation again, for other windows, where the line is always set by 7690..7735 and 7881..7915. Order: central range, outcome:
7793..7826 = 0.76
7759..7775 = -0.09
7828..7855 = 0.61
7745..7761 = 0.10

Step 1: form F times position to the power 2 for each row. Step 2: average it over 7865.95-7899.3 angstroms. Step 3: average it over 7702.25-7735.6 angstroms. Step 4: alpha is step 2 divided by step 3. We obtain 1.1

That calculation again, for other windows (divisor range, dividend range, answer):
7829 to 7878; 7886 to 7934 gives 1.03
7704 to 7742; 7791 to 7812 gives 0.98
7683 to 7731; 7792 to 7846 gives 1.02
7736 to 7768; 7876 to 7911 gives 1.06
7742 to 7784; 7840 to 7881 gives 1.04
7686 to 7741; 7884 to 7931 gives 1.08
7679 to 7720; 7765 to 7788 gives 1.04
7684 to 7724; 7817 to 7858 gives 1.04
